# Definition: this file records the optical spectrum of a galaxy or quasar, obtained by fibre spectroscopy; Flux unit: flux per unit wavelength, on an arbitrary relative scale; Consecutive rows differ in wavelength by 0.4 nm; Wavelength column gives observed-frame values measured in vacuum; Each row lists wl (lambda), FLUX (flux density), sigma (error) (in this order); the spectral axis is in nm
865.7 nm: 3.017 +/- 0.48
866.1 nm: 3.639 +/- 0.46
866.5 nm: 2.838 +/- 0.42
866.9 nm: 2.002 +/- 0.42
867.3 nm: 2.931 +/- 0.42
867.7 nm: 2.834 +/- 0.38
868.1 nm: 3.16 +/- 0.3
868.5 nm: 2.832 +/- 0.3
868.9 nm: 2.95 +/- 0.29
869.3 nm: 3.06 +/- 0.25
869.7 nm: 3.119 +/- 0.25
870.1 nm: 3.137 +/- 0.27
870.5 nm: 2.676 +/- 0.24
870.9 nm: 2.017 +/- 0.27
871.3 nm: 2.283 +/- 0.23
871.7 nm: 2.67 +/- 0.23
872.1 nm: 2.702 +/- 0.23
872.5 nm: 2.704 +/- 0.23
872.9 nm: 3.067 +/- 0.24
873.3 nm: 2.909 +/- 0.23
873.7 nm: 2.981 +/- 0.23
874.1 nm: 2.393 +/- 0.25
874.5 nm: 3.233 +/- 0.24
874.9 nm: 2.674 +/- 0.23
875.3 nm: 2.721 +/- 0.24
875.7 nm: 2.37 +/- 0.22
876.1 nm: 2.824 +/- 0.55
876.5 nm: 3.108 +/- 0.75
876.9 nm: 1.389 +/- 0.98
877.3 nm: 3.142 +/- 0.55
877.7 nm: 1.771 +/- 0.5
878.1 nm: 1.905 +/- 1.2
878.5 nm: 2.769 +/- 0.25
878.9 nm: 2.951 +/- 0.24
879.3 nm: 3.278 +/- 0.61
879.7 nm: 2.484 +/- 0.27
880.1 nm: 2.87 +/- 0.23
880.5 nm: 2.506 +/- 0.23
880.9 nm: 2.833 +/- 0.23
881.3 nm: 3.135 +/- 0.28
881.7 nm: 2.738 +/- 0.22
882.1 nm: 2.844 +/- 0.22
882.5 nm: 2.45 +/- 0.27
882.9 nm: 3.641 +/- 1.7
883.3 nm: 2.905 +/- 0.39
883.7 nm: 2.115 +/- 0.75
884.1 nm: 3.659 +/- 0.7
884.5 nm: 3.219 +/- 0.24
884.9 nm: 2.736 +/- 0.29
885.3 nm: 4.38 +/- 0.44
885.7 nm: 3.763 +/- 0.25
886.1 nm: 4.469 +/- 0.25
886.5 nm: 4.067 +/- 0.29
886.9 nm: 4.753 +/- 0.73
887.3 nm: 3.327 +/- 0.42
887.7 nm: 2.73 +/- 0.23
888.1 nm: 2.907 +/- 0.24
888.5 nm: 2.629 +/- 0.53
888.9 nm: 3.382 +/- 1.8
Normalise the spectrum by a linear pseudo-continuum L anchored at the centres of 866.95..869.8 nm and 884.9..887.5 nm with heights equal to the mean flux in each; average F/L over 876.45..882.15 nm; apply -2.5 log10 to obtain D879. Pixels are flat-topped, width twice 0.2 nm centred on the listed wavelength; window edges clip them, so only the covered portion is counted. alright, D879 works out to 0.34 mag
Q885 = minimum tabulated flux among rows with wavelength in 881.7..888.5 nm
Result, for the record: 2.115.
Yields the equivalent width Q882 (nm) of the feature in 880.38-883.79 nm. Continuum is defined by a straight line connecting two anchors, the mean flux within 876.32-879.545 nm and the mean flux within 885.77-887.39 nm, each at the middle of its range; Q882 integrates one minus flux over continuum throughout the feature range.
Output 0.50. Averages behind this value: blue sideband 2.53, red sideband 4.18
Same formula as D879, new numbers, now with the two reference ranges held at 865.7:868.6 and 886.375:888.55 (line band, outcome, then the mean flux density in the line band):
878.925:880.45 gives 0.14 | 2.85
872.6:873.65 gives 0.04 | 2.96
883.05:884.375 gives 0.14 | 2.94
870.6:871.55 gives 0.32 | 2.23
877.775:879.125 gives 0.27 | 2.48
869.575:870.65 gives 0.00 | 2.98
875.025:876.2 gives 0.19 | 2.62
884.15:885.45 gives -0.02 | 3.43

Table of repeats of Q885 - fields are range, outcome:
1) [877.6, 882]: 1.771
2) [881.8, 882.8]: 2.45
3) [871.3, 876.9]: 1.389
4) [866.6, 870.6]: 2.002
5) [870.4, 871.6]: 2.017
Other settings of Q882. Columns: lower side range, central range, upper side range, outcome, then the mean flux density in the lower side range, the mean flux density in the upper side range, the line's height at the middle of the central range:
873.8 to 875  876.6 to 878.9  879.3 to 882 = 0.41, 2.79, 2.8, 2.8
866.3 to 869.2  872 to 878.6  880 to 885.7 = 0.66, 2.8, 3.03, 2.92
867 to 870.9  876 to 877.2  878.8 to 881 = 0.16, 2.89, 2.81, 2.84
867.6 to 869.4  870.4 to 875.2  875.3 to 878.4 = -0.05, 2.97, 2.4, 2.67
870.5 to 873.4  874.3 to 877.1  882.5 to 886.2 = 0.21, 2.62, 3.35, 2.84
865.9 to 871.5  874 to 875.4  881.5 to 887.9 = 0.11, 2.82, 3.36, 3.02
